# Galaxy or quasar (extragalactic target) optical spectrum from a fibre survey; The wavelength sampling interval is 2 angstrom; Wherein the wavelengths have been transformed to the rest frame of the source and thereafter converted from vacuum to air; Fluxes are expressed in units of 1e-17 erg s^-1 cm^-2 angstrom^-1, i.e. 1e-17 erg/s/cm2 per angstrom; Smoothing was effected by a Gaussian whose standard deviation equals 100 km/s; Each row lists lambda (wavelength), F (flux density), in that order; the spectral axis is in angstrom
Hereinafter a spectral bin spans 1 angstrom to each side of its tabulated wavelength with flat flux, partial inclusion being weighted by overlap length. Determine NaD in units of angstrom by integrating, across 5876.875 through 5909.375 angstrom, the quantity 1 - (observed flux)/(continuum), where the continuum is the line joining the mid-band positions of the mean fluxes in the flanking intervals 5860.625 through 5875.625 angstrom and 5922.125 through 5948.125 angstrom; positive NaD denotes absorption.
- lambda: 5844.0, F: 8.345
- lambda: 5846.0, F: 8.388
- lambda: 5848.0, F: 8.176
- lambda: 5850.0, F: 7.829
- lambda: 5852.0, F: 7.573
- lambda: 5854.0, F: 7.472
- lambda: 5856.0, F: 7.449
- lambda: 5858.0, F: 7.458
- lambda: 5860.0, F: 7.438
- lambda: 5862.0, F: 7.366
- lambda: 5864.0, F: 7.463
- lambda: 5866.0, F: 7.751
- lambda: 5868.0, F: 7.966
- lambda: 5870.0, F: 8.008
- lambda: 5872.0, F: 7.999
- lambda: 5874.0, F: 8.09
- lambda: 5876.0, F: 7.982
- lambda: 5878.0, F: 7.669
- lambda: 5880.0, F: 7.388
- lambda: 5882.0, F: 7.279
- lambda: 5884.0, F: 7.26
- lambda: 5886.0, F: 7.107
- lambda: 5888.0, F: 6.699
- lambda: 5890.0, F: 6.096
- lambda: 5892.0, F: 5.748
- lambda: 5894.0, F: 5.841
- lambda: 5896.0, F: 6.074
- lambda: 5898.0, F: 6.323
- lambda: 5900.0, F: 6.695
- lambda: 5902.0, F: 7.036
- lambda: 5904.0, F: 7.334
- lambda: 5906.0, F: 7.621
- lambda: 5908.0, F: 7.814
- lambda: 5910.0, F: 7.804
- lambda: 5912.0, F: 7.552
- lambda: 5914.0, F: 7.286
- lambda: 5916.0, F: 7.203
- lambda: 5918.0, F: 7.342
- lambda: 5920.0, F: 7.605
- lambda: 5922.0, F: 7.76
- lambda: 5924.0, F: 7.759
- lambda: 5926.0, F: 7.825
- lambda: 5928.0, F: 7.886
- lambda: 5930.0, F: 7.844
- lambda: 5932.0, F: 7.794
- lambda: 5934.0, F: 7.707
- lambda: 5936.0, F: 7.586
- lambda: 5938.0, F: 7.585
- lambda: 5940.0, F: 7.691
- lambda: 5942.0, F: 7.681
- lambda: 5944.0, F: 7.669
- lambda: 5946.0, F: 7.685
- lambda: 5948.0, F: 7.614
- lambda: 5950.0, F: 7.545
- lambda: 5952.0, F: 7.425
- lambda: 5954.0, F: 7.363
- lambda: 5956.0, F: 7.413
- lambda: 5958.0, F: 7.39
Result 3.70 angstrom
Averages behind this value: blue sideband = 7.8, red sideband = 7.72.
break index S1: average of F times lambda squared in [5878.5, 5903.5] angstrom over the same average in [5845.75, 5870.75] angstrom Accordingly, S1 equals 0.88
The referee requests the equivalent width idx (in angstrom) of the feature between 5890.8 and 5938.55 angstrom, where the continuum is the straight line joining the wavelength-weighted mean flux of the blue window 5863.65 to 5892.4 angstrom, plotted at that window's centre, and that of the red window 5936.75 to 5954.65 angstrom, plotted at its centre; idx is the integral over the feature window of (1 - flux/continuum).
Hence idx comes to 1.4 angstrom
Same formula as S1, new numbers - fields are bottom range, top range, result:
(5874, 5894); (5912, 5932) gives 1.10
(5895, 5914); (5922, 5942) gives 1.09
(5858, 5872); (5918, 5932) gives 1.03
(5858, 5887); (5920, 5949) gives 1.03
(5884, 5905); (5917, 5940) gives 1.19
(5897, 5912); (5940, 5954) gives 1.06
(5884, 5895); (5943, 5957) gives 1.20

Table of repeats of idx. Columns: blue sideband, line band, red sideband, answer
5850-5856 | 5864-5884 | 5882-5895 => -2.3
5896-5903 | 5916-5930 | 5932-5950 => -0.9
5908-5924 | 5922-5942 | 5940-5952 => -0.4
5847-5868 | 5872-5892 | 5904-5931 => 1.0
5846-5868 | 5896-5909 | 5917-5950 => 1.0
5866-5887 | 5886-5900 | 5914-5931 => 2.6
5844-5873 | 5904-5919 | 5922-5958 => 0.4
